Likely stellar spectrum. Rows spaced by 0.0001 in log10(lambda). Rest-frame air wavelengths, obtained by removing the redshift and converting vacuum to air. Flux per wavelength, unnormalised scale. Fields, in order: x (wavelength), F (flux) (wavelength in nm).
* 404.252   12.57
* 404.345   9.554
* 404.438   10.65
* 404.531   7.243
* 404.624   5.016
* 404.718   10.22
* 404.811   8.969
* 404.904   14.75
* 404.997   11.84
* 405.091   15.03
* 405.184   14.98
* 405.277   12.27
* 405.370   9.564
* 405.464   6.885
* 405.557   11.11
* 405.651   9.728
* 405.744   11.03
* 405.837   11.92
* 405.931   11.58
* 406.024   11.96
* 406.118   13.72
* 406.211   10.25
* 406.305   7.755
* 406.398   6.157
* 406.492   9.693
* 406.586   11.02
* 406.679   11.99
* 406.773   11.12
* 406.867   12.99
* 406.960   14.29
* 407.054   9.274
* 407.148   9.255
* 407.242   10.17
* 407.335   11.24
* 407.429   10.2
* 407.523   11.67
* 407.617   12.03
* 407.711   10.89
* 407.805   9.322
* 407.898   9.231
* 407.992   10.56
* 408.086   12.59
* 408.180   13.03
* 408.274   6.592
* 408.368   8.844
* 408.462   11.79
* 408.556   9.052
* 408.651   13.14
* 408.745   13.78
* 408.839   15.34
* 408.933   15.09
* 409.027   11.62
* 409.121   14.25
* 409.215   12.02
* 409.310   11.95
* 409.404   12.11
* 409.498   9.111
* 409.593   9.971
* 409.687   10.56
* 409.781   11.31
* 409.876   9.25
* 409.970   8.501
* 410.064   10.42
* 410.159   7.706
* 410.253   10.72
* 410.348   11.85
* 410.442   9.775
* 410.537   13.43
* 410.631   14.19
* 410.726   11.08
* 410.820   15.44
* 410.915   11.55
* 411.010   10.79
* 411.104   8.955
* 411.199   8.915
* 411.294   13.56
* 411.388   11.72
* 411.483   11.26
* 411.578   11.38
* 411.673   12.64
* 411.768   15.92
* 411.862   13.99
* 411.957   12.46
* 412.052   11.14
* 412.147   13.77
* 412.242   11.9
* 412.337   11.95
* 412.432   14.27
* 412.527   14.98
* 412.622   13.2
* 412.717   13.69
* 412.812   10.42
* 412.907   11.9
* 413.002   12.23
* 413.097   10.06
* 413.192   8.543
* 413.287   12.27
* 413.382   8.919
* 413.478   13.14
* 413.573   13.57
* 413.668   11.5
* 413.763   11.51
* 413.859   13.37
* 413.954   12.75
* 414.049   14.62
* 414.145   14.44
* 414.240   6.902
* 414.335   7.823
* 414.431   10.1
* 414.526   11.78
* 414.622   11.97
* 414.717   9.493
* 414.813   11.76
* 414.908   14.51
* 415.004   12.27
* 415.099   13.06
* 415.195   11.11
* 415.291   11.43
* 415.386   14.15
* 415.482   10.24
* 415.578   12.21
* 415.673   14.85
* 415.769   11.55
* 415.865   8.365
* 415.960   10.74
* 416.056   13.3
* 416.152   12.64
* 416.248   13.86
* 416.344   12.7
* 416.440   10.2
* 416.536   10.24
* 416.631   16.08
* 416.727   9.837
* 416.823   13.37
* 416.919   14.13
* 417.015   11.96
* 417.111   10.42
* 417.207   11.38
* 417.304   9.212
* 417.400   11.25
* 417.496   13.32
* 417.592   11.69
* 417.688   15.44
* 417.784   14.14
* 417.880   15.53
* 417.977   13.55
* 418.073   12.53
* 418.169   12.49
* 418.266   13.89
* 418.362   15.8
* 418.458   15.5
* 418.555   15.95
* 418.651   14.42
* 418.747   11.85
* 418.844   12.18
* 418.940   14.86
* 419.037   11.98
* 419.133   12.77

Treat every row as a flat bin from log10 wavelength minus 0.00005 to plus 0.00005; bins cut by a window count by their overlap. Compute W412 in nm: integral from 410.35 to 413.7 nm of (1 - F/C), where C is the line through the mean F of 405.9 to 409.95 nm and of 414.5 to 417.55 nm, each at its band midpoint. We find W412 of -0.171 nm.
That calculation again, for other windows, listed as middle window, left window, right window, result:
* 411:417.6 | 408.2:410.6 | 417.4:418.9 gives 0.35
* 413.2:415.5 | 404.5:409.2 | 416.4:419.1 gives 0.12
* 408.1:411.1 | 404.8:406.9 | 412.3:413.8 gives 0.05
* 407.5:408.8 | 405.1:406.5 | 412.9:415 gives 0.01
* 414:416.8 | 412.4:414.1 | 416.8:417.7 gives 0.08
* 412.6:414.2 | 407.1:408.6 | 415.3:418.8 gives -0.04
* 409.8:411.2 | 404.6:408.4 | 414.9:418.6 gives 0.07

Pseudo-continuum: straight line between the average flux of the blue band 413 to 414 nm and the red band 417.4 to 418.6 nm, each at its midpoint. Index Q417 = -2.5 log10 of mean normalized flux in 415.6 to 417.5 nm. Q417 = 0.11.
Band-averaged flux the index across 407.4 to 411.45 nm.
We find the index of 11.3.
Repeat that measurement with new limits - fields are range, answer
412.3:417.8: 12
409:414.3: 11.8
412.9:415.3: 11.6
